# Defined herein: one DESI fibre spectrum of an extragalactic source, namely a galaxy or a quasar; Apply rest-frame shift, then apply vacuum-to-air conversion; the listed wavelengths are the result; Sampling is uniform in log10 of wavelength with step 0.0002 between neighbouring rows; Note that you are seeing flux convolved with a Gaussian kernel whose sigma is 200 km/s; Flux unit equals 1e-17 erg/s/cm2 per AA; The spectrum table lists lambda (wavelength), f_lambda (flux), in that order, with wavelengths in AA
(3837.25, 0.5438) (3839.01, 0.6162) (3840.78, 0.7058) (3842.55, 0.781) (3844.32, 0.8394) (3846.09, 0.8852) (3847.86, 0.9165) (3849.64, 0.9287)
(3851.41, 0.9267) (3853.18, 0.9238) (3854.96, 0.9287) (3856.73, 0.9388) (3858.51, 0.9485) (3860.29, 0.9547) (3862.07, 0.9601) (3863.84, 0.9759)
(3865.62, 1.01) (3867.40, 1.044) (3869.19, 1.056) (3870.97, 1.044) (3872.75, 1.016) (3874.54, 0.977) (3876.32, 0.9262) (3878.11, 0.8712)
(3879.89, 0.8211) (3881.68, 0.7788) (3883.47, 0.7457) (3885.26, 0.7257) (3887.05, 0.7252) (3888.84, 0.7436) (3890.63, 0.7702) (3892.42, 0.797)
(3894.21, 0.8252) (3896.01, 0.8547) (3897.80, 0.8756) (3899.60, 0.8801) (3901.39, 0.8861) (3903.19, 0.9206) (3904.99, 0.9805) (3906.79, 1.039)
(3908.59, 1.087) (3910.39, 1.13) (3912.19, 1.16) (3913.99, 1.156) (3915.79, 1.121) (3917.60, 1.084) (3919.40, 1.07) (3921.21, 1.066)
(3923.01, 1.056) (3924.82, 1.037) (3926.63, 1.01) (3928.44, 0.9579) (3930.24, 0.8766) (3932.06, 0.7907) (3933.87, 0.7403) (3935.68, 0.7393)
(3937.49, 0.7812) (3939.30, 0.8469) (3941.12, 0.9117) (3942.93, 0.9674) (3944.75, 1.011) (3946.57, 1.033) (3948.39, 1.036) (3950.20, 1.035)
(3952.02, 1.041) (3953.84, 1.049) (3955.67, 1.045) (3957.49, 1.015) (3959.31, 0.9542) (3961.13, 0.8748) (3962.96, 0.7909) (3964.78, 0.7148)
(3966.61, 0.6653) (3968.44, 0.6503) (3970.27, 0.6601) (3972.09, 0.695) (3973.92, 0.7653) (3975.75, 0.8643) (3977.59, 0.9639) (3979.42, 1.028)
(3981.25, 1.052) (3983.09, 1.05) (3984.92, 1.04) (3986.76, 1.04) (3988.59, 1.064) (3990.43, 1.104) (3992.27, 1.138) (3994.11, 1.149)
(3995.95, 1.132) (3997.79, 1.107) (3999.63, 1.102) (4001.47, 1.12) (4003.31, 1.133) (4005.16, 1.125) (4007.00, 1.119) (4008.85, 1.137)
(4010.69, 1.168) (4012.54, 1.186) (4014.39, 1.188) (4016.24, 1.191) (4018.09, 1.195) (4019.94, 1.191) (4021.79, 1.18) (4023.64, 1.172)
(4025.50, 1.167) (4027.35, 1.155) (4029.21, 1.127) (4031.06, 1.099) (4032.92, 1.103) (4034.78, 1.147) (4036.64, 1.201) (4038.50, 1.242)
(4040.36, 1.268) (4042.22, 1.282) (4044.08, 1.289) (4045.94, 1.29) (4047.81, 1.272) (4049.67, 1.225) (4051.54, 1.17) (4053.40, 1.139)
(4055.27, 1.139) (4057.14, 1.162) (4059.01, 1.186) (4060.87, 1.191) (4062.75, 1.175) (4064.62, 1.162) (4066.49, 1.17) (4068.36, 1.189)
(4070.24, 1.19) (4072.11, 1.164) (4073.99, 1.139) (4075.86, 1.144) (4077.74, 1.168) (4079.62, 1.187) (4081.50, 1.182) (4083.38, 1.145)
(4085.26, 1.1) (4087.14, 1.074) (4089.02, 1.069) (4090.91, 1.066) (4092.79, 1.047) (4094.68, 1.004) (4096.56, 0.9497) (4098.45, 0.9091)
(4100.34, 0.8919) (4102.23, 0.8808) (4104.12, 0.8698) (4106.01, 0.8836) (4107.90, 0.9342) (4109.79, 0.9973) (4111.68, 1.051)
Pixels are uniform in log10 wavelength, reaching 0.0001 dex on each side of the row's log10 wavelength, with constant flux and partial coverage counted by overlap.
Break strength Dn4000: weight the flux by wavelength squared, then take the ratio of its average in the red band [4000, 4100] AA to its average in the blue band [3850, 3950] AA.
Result 1.3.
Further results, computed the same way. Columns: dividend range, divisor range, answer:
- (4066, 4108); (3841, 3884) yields 1.28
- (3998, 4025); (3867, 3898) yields 1.43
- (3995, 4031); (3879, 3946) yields 1.32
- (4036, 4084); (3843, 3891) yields 1.46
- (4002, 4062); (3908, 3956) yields 1.25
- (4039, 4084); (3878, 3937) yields 1.40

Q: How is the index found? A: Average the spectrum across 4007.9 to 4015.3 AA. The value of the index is 1.17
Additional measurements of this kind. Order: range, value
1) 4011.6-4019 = 1.19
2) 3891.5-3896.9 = 0.825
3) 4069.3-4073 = 1.18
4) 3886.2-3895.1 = 0.773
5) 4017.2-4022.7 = 1.19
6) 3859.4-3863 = 0.959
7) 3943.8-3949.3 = 1.03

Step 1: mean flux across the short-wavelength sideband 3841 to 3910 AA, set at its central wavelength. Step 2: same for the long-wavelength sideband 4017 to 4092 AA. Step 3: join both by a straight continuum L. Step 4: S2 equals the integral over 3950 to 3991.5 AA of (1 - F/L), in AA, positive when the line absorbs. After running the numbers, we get 5.06 AA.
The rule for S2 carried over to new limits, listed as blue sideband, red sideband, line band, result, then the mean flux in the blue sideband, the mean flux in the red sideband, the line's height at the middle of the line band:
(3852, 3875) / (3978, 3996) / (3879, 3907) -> 4.8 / 0.982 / 1.07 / 1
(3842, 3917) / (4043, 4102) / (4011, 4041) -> -2.6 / 0.927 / 1.13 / 1.08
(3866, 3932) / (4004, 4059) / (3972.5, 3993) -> 1.8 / 0.946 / 1.18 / 1.1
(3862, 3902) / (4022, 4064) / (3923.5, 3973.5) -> 6.0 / 0.881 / 1.19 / 1.01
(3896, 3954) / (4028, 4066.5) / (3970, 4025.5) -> 1.6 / 0.978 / 1.19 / 1.11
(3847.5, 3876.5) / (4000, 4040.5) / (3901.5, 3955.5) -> 3.1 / 0.971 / 1.16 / 1.05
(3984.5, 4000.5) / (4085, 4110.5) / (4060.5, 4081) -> -3.4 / 1.1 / 0.973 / 1.01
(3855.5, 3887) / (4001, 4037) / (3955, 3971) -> 3.7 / 0.923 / 1.15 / 1.07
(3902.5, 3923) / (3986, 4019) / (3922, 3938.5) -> 3.0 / 1.07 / 1.13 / 1.09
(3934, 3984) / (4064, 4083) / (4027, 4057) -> -2.8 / 0.895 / 1.17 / 1.09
